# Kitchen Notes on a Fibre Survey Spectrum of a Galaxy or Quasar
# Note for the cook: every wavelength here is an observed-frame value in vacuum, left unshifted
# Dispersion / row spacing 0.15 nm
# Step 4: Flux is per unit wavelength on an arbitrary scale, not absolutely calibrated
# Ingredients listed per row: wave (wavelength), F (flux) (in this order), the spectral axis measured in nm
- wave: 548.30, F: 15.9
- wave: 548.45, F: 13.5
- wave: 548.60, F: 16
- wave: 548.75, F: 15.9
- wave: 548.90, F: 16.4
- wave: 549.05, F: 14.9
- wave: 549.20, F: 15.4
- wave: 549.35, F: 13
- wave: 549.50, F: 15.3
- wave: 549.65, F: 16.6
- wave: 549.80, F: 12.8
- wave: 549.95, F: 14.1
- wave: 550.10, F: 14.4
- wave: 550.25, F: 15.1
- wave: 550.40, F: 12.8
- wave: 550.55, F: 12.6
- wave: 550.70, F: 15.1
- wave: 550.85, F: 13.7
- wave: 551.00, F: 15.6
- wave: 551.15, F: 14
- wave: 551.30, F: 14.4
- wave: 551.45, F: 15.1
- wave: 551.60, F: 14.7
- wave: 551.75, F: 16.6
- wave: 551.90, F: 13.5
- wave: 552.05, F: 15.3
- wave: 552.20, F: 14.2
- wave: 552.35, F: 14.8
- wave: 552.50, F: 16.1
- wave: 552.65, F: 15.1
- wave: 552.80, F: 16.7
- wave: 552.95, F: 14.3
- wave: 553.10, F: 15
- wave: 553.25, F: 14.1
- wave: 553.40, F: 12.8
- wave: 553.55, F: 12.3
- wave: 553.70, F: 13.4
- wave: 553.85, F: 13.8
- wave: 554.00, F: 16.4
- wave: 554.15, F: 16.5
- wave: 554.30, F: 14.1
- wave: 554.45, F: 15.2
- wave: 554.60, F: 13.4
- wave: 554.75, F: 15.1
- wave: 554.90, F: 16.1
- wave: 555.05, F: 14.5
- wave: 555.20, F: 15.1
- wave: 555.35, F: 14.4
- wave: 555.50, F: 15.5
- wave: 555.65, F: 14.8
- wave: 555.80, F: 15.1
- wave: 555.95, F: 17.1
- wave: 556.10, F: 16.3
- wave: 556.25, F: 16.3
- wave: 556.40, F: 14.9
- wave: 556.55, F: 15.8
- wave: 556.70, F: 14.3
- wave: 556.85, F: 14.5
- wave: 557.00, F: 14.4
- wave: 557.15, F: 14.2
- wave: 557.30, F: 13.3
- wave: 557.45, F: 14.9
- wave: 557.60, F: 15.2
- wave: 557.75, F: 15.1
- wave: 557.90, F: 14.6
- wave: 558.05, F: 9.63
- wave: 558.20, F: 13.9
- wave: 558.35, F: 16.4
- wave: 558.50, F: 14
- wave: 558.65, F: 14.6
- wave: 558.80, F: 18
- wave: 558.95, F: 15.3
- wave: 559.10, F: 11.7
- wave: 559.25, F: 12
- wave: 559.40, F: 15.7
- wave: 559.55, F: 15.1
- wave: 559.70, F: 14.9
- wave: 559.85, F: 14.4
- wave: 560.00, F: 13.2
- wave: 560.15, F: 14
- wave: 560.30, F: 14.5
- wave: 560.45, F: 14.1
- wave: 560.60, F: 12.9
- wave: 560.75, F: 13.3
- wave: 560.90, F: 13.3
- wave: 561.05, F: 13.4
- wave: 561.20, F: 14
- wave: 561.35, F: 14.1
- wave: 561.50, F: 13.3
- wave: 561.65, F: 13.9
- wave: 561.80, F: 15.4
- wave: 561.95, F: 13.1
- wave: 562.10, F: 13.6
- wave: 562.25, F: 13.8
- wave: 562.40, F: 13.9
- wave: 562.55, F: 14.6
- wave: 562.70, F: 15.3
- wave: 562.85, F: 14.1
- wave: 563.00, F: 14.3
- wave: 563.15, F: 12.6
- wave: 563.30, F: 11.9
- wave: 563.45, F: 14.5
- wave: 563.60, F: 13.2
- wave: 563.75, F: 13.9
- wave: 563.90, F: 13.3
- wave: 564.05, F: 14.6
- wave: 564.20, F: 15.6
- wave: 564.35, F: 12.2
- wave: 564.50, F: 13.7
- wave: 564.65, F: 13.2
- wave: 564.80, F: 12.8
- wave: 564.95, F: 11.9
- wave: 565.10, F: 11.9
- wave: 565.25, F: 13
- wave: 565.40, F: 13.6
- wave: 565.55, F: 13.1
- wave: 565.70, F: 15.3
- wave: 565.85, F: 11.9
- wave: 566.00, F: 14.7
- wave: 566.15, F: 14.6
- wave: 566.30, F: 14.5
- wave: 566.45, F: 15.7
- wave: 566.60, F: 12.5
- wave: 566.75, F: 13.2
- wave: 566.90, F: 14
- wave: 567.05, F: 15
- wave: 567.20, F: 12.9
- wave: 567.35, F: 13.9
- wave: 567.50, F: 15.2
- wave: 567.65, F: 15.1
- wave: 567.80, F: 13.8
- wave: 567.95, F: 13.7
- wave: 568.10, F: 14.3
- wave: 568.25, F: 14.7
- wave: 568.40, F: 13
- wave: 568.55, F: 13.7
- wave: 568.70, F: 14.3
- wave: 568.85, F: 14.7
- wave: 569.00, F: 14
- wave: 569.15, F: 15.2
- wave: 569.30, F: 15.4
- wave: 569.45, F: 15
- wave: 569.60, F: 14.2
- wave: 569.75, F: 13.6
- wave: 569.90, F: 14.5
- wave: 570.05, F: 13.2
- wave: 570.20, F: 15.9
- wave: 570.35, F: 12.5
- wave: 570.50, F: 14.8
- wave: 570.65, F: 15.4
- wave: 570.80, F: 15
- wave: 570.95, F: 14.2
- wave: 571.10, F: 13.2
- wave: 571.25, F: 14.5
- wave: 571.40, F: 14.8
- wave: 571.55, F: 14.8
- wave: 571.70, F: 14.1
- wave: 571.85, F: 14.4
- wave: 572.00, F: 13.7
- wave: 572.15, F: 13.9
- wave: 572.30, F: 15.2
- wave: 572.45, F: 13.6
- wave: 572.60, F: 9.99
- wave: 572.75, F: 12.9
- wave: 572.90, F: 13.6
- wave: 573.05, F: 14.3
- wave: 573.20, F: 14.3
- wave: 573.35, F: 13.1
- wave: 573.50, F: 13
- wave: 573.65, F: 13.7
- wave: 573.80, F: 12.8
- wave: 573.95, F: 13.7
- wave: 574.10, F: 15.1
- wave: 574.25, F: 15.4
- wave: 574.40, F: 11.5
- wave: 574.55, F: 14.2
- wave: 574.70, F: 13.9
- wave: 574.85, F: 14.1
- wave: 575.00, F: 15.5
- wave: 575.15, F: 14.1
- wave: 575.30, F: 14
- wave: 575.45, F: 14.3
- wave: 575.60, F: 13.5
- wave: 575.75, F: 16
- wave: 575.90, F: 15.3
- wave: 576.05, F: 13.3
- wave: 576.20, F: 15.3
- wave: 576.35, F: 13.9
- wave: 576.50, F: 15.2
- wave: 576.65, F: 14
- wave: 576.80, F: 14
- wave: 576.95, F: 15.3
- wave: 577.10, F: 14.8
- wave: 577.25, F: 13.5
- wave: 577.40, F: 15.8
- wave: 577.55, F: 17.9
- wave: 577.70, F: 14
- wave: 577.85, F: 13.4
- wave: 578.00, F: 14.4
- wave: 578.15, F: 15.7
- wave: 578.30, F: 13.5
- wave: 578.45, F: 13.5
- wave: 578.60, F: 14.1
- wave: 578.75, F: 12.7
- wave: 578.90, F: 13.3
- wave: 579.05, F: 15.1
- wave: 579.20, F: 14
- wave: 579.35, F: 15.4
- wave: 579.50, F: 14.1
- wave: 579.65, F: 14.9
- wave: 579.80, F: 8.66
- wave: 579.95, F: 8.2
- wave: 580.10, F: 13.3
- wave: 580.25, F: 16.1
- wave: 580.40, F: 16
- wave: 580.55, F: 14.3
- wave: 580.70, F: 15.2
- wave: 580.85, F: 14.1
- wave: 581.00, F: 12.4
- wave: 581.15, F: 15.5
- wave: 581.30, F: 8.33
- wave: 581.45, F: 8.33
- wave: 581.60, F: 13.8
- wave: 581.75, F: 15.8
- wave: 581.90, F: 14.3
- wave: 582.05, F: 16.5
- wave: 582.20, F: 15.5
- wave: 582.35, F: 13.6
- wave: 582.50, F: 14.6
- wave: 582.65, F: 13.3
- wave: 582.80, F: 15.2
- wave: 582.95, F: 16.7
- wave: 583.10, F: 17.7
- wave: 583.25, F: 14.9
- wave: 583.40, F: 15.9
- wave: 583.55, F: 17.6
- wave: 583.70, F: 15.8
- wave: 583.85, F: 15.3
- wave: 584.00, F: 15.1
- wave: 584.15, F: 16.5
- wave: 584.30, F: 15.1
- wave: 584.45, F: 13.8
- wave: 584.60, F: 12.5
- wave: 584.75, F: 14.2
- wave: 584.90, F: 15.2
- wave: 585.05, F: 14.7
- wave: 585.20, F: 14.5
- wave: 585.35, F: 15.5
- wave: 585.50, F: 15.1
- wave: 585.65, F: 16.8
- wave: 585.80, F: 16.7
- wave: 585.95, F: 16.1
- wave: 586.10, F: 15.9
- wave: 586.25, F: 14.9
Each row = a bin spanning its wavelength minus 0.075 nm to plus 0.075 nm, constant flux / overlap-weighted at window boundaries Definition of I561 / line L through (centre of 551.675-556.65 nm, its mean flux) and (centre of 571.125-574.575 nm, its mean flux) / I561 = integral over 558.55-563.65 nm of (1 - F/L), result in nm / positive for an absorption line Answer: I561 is 0.18 nm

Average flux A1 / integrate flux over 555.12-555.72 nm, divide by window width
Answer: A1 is 14.9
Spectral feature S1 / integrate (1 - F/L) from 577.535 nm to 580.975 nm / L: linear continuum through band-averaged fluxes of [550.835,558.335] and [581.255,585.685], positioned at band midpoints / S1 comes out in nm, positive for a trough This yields 0.20 nm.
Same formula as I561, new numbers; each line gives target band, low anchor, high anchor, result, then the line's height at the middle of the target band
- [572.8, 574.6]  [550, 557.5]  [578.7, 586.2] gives 0.107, 14.6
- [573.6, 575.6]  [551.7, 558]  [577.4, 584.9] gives 0.061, 14.4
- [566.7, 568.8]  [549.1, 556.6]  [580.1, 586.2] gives 0.105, 14.8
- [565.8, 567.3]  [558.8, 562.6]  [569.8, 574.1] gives 0.001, 13.9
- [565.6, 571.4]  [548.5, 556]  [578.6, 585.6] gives 0.112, 14.5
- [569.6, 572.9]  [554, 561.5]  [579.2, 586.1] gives 0.122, 14.5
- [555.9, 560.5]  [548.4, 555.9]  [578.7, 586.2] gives 0.030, 14.7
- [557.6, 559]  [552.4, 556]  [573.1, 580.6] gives 0.008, 14.7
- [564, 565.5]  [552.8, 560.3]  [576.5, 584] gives 0.133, 14.5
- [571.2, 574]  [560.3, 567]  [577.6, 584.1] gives 0.053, 14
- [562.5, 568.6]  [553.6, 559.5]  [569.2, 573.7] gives 0.229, 14.3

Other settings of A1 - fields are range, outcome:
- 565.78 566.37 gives 13.9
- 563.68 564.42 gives 13.9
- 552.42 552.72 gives 15.6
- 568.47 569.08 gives 14.2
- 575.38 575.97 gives 14.8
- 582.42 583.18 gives 15.5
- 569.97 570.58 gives 14.1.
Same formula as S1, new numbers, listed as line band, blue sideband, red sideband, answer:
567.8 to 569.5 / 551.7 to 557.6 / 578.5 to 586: 0.04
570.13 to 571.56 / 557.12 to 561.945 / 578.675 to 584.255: -0.03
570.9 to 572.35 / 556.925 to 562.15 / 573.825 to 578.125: 0.01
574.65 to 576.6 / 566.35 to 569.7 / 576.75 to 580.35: -0.06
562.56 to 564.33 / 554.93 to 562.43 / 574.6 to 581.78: 0.05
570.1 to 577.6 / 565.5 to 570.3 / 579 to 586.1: 0.07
